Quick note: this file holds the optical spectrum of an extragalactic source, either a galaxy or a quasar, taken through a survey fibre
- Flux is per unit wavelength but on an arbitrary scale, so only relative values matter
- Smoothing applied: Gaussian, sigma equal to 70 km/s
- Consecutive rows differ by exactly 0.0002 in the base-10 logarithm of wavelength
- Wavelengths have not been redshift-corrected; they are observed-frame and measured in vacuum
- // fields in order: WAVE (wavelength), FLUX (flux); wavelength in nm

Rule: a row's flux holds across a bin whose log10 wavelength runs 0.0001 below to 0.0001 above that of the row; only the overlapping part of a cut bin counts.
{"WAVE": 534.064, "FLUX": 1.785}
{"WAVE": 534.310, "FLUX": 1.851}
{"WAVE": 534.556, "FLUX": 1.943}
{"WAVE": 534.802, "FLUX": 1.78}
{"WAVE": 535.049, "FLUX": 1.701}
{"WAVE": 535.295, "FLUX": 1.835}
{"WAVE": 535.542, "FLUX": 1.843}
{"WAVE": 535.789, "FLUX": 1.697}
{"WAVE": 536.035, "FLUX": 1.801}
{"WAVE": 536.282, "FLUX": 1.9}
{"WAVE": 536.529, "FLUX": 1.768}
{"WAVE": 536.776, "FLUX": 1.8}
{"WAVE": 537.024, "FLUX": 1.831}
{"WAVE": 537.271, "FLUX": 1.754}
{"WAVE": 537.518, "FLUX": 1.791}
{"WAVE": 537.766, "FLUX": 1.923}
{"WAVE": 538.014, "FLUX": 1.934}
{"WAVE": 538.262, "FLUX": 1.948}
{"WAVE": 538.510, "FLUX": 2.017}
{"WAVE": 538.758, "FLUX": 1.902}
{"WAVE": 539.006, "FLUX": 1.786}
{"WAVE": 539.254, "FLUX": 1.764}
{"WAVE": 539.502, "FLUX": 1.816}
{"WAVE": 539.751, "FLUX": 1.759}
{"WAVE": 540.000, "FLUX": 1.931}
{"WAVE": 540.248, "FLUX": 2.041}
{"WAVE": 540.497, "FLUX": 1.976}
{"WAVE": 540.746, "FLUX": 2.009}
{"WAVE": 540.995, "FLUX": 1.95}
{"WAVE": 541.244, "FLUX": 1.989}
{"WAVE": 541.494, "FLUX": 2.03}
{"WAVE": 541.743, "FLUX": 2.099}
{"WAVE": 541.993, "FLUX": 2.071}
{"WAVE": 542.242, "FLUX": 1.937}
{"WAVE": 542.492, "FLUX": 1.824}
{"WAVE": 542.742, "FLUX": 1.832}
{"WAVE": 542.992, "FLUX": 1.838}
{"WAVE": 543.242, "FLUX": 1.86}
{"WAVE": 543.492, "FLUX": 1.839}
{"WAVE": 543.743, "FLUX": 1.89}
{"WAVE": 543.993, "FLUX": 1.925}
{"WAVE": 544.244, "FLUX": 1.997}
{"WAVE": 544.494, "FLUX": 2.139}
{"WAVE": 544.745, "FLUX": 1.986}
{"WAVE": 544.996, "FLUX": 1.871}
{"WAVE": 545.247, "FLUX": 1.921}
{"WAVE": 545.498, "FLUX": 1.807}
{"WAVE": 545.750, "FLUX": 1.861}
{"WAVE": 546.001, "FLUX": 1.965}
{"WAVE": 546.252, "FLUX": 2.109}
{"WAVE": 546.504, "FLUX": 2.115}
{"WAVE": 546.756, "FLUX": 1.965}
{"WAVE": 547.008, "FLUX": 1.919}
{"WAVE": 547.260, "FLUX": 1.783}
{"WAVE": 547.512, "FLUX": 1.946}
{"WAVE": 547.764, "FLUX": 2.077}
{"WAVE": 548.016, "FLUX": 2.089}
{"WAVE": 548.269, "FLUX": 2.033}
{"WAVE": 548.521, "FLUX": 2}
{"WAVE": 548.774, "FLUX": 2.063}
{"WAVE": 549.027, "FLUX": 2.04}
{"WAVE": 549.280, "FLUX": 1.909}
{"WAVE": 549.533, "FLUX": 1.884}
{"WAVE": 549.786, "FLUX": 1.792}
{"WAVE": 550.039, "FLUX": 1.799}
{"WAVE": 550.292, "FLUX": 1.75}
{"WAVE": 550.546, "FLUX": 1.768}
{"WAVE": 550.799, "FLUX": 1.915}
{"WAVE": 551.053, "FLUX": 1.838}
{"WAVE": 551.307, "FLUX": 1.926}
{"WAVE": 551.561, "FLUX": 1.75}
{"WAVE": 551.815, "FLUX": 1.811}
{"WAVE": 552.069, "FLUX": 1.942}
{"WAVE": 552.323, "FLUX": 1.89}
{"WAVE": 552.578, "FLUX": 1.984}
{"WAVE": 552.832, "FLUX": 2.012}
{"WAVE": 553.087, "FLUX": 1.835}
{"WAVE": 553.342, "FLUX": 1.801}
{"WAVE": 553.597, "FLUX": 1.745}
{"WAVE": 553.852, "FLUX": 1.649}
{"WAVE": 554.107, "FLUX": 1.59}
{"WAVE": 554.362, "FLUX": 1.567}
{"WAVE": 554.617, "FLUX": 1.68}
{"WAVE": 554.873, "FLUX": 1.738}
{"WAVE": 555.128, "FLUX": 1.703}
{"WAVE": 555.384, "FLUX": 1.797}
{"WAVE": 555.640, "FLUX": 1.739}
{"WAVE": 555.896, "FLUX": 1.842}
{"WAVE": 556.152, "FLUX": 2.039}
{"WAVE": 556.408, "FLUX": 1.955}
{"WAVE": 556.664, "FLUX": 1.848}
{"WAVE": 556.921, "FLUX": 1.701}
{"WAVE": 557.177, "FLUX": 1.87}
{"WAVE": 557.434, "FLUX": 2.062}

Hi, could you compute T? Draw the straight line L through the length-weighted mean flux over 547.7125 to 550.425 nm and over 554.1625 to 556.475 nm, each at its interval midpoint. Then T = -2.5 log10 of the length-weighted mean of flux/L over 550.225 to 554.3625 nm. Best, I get 0.02 mag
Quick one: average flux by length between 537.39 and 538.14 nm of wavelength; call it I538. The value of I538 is 1.88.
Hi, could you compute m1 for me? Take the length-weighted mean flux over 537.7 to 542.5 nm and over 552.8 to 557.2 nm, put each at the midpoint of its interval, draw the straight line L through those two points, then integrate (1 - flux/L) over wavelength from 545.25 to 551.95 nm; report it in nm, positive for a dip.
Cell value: -0.27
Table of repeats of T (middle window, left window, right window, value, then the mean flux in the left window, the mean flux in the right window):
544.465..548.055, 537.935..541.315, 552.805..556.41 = -0.065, 1.91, 1.77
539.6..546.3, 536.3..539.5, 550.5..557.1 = -0.058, 1.85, 1.81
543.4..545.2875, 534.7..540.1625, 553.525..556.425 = -0.087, 1.83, 1.75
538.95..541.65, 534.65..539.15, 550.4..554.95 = -0.053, 1.83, 1.8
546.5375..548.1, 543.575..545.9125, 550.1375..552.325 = -0.041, 1.93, 1.84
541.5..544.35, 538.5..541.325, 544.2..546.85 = 0.011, 1.91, 1.98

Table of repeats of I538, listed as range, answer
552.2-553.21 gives 1.93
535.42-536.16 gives 1.78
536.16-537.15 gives 1.82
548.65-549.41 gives 2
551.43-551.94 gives 1.78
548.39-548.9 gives 2.03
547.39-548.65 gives 2.03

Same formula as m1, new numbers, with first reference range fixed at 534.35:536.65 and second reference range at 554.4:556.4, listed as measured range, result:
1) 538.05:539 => -0.07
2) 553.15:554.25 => 0.06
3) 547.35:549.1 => -0.23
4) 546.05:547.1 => -0.13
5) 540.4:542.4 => -0.22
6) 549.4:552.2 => -0.06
